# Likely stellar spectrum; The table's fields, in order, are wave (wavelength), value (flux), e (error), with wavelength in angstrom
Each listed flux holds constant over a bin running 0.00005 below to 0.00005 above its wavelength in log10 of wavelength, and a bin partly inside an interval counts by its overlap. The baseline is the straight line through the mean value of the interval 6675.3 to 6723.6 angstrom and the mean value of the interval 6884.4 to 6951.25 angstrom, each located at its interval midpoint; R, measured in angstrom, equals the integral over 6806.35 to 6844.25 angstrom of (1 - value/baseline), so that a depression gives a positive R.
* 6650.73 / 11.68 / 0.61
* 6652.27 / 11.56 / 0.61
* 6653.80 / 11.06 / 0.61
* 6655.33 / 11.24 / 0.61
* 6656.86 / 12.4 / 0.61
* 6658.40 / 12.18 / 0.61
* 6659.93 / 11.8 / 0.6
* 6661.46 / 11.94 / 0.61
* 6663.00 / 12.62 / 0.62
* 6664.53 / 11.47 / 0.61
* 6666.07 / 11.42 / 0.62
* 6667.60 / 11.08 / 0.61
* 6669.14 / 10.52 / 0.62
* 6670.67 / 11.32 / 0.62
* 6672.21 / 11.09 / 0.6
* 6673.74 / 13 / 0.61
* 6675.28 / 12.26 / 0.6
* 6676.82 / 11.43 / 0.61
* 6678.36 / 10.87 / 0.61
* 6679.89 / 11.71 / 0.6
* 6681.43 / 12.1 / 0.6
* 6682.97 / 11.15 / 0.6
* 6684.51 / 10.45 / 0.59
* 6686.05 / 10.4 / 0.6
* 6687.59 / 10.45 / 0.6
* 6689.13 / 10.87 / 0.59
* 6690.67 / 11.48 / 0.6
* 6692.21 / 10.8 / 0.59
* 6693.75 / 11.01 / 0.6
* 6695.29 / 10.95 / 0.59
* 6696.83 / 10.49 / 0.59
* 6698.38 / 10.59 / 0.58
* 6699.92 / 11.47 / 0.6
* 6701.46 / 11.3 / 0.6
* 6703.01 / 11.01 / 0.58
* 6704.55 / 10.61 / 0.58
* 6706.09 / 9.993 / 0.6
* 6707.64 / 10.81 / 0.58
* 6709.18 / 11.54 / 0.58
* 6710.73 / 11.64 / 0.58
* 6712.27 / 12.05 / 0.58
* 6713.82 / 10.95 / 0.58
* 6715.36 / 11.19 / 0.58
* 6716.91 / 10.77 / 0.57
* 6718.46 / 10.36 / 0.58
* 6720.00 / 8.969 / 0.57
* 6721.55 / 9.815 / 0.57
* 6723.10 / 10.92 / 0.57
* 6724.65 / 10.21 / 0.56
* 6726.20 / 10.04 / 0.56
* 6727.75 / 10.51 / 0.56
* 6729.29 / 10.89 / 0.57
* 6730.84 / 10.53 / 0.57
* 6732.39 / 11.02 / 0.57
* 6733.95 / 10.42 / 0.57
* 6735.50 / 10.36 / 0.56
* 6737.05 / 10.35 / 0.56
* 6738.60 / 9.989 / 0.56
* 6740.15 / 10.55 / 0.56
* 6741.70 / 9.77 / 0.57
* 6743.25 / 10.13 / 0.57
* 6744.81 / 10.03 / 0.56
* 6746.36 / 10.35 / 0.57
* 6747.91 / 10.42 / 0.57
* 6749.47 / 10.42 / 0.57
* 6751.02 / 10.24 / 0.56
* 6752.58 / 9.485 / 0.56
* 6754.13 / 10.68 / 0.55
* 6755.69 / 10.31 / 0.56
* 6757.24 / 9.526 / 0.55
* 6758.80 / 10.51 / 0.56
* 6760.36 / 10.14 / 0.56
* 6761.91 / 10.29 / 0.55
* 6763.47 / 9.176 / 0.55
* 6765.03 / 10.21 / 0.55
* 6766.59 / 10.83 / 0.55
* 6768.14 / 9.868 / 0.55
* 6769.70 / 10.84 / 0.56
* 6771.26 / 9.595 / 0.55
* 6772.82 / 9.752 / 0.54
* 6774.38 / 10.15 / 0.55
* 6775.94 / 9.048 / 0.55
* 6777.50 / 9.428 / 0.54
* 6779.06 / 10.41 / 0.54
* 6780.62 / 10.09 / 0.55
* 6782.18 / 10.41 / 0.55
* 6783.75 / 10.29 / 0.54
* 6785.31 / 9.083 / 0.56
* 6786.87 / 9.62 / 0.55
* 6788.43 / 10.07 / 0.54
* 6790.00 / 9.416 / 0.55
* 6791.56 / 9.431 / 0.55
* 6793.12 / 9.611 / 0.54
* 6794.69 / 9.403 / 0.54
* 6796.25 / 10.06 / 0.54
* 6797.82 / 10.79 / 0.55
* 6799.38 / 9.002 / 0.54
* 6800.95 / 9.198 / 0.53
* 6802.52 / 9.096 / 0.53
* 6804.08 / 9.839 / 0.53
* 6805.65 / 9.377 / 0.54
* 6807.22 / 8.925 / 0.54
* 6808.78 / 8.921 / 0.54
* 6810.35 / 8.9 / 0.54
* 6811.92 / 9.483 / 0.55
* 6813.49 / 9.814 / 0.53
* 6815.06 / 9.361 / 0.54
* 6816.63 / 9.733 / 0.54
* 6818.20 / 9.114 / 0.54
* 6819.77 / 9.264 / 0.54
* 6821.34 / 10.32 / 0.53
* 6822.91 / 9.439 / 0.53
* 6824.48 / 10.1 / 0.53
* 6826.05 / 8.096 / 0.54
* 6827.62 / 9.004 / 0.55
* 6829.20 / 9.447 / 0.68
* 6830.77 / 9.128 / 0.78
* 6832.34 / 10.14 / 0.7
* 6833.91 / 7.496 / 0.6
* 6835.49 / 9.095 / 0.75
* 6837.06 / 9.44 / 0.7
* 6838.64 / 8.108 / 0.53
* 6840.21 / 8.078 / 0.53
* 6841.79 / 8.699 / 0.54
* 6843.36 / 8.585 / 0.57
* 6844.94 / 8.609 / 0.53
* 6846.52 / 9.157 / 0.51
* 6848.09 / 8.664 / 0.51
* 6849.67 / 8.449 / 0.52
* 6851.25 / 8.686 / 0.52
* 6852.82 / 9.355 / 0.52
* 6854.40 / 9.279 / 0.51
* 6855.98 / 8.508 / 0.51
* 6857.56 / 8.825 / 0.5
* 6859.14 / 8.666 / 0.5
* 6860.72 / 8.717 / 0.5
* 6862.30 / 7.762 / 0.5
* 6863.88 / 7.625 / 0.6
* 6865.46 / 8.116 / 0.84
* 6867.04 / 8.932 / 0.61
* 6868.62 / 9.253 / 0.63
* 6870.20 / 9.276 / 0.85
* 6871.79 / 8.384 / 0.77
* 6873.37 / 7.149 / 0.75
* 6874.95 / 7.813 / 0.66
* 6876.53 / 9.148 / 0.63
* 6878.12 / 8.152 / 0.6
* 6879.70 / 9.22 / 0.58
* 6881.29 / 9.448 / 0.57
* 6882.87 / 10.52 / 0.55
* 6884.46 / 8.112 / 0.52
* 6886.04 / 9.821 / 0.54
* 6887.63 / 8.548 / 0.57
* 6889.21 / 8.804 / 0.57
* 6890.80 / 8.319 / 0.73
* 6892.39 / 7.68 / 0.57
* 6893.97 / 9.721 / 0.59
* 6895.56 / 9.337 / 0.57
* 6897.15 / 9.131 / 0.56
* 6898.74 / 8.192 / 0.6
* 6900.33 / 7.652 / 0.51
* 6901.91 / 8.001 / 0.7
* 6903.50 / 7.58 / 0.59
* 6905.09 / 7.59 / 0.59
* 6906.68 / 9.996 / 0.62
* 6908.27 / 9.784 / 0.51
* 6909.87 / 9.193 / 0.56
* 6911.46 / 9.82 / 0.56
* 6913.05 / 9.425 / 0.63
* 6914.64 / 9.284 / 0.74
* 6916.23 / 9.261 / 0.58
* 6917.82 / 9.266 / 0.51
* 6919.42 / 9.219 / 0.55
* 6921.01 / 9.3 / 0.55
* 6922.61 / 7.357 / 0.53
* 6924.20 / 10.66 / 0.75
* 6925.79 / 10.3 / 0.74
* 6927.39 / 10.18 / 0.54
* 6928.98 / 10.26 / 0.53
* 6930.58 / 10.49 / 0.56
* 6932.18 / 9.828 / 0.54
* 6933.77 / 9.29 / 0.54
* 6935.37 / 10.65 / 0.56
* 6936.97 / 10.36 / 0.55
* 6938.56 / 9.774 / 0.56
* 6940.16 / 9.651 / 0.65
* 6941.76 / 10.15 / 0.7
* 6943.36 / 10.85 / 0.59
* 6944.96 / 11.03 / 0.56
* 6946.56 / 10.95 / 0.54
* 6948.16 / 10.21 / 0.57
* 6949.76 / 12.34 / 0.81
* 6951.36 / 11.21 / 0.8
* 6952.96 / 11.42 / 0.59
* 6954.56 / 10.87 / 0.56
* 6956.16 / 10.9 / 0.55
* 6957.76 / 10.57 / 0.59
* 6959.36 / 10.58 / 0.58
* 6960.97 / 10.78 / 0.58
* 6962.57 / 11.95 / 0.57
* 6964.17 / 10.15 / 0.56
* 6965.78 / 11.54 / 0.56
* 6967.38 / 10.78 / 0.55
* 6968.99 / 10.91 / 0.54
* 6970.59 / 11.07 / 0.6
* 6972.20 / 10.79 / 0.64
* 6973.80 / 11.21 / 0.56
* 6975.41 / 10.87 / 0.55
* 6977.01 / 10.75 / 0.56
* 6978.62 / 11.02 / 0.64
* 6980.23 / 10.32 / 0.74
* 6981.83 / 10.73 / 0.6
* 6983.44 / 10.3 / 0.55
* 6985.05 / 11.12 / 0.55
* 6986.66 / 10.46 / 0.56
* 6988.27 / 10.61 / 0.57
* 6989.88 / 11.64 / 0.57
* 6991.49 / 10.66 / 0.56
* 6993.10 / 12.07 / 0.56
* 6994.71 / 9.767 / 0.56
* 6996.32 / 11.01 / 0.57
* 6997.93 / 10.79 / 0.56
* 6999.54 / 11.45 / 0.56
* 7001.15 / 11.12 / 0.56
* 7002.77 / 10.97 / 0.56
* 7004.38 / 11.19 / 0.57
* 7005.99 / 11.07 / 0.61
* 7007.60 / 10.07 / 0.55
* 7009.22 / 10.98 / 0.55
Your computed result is 3.7 angstrom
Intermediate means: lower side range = 10.9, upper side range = 9.5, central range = 9.11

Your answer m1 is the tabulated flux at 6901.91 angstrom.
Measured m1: 8.001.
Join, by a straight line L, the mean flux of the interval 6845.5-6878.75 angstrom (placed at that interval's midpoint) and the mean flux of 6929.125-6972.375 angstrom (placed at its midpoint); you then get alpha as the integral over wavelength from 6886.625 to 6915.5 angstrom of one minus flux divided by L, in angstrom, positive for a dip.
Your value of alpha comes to 2.2 angstrom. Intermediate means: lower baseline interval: 8.57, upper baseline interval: 10.7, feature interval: 8.79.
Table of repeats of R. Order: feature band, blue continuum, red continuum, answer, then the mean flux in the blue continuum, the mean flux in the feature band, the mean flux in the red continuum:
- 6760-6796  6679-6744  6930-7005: 2.91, 10.7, 9.88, 10.8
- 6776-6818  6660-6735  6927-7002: 5.11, 11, 9.59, 10.8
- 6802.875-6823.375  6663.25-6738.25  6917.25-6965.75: 2.42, 10.9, 9.42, 10.4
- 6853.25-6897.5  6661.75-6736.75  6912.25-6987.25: 7.81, 11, 8.72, 10.4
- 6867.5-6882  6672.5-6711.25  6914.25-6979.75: 2.71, 11.1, 8.65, 10.4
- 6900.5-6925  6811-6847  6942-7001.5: 2.81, 9.11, 9.02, 10.9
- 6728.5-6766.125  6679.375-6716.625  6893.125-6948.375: 1.60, 11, 10.2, 9.53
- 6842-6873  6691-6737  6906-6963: 5.15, 10.7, 8.66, 10.2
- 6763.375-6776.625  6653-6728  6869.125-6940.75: 0.50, 11.1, 9.99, 9.13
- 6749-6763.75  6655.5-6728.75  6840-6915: 0.26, 11.1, 10.1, 8.73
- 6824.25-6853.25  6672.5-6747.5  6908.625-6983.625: 4.78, 10.8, 8.83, 10.4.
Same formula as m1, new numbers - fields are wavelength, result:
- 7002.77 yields 10.97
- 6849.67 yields 8.449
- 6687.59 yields 10.45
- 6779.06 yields 10.41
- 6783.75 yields 10.29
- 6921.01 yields 9.3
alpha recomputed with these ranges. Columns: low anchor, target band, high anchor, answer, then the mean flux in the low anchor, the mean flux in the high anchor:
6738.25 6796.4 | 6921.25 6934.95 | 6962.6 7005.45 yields 1.1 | 9.99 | 10.9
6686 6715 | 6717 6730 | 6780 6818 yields 0.5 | 11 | 9.57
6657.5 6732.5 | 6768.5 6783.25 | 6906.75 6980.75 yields 1.2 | 11.1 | 10.4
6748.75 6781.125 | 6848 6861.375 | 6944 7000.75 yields 2.1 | 10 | 10.9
